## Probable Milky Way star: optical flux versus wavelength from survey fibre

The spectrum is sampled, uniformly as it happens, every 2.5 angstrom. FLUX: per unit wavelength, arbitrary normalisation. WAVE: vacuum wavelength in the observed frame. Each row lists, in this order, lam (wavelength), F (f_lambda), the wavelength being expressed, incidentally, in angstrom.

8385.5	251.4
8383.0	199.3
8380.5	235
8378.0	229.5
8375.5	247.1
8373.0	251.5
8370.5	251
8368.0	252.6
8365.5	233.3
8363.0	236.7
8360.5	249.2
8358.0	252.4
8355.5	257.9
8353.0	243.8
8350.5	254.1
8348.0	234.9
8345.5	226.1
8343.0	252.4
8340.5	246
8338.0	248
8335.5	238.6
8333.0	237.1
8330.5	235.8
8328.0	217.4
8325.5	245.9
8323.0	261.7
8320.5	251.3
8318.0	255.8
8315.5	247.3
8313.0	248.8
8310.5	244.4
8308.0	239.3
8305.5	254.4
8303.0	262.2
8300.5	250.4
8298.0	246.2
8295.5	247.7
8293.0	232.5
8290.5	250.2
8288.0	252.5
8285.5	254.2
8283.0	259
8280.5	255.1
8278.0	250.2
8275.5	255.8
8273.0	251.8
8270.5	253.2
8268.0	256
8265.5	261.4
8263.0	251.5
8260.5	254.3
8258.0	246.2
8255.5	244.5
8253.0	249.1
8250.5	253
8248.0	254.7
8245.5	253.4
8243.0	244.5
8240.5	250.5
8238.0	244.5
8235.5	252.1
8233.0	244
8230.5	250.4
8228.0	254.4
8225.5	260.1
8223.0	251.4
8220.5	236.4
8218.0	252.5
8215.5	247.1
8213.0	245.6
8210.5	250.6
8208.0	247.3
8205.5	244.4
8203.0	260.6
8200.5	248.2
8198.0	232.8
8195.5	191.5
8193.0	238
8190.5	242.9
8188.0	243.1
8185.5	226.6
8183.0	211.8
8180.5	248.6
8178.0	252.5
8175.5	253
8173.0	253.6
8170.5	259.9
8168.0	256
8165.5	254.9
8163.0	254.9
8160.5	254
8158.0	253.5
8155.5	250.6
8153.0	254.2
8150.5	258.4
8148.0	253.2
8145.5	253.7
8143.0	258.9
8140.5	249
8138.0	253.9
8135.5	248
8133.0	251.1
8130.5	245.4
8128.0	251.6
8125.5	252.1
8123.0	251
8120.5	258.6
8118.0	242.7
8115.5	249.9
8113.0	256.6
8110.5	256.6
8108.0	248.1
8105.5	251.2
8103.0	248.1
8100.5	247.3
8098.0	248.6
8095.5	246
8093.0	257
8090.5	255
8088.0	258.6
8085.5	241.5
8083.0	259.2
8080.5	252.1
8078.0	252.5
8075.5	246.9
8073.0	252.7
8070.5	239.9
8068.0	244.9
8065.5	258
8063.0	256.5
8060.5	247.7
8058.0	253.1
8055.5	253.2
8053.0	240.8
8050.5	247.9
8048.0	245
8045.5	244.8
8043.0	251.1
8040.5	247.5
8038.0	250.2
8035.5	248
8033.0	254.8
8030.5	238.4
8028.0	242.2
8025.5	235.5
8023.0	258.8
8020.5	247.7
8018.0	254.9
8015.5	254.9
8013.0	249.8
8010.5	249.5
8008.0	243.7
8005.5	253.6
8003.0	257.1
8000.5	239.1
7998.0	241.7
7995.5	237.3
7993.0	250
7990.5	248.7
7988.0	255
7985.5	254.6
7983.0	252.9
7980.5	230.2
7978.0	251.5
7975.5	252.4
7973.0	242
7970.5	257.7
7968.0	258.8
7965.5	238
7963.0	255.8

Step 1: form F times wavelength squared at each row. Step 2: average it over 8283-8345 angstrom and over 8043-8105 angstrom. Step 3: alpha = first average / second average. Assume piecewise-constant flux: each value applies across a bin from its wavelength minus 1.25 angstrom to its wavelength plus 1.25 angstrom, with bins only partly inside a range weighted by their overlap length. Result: 1.0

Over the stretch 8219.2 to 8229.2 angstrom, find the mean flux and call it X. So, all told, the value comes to 251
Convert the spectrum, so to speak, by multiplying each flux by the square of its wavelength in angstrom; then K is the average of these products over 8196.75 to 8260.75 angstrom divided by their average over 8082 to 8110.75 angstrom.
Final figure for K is 1.02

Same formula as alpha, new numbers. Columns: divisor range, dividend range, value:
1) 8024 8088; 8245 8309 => 1.07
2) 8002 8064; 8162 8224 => 1.02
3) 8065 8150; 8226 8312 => 1.04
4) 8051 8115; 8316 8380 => 1.04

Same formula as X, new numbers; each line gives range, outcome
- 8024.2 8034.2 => 243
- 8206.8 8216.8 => 248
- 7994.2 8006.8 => 246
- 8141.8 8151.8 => 256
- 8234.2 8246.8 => 249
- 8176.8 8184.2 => 238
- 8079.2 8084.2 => 256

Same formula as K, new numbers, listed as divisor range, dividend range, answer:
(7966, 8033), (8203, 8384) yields 1.07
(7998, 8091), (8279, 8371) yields 1.06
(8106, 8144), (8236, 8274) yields 1.03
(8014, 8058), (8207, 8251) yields 1.05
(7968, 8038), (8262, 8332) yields 1.08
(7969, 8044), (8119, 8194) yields 1.04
